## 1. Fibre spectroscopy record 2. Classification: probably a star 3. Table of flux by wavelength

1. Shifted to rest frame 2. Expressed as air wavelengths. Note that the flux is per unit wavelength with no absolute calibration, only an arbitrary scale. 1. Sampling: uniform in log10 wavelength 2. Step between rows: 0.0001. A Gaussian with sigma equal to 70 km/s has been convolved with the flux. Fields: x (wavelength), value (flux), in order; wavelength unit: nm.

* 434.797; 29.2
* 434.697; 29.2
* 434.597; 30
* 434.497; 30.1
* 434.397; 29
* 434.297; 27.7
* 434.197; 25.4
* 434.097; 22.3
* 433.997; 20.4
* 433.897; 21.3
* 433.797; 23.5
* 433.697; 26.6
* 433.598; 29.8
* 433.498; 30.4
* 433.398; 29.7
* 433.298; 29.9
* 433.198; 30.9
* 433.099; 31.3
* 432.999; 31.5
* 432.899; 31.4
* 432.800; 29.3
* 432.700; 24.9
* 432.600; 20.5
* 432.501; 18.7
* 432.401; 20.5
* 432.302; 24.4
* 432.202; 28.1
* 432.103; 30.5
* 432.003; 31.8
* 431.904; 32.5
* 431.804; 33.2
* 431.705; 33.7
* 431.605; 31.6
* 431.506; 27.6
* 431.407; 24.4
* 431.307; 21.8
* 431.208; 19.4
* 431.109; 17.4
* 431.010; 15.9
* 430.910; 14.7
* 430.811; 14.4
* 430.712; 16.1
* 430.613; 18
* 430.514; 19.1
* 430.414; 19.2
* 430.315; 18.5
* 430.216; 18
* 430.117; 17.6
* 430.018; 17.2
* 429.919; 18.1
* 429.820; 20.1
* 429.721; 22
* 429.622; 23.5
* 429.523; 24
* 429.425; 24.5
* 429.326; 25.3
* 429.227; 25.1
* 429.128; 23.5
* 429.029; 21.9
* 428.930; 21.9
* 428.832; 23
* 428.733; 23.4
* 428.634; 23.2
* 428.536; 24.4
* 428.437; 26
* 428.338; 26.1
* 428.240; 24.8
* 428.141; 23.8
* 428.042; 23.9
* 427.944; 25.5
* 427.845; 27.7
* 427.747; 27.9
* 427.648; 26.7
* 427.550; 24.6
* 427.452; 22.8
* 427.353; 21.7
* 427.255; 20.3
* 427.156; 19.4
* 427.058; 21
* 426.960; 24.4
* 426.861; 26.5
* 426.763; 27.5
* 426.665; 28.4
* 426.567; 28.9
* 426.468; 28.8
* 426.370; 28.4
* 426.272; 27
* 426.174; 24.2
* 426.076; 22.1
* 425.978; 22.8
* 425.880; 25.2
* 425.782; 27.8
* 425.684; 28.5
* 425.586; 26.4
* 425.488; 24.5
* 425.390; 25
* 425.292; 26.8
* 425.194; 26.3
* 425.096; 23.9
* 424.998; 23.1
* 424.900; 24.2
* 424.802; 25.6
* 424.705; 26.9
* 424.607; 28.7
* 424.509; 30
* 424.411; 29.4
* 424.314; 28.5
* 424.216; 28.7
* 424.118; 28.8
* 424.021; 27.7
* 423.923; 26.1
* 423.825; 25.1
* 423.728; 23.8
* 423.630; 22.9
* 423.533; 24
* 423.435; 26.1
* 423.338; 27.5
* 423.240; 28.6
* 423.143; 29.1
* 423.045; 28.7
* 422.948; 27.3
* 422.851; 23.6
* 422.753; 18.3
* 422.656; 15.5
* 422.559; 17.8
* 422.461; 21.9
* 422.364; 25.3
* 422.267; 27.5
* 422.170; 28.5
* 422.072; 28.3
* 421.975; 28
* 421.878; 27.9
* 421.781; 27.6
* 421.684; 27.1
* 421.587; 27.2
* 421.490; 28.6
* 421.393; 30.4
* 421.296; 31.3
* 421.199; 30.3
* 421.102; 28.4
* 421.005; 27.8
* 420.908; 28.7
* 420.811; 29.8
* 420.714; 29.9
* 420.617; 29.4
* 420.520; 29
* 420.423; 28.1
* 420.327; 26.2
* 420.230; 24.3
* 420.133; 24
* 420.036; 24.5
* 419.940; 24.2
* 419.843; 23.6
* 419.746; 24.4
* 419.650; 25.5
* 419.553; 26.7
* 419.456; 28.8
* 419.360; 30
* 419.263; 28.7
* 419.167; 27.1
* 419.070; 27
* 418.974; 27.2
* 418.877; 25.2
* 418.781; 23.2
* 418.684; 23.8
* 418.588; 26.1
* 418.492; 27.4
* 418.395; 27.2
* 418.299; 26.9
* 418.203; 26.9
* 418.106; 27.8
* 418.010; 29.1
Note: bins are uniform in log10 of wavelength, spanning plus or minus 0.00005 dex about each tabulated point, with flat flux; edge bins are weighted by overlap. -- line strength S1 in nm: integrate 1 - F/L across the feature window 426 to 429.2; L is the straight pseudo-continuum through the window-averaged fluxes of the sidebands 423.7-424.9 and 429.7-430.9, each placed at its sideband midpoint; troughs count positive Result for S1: -0.361 nm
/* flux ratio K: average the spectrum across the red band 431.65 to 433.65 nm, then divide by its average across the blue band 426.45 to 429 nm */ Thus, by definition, 1.2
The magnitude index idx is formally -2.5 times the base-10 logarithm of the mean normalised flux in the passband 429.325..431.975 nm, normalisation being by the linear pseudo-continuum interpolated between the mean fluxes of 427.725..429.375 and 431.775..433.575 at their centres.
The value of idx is 0.21 mag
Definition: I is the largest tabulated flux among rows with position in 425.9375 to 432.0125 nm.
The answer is 33.7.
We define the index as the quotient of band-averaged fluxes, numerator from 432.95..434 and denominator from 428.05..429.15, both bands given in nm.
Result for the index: 1.18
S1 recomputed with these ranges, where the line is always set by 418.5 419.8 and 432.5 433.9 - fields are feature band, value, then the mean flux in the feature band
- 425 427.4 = 0.17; 25.2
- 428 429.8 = 0.23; 23.8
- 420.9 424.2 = 0.06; 26.3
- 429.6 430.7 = 0.34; 19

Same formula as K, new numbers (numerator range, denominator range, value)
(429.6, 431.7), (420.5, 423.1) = 0.75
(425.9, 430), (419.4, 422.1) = 0.88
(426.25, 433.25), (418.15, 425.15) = 0.91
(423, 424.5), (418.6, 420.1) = 1.04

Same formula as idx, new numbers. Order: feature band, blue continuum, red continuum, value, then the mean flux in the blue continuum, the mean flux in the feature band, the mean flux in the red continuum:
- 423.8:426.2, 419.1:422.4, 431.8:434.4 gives 0.046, 27.6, 26.3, 27.1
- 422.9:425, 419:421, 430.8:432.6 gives -0.030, 27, 26.9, 24.6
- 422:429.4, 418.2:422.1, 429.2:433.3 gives 0.008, 27.2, 25.3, 23.7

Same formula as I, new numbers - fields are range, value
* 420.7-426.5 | 31.3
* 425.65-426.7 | 28.9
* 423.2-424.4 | 28.8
